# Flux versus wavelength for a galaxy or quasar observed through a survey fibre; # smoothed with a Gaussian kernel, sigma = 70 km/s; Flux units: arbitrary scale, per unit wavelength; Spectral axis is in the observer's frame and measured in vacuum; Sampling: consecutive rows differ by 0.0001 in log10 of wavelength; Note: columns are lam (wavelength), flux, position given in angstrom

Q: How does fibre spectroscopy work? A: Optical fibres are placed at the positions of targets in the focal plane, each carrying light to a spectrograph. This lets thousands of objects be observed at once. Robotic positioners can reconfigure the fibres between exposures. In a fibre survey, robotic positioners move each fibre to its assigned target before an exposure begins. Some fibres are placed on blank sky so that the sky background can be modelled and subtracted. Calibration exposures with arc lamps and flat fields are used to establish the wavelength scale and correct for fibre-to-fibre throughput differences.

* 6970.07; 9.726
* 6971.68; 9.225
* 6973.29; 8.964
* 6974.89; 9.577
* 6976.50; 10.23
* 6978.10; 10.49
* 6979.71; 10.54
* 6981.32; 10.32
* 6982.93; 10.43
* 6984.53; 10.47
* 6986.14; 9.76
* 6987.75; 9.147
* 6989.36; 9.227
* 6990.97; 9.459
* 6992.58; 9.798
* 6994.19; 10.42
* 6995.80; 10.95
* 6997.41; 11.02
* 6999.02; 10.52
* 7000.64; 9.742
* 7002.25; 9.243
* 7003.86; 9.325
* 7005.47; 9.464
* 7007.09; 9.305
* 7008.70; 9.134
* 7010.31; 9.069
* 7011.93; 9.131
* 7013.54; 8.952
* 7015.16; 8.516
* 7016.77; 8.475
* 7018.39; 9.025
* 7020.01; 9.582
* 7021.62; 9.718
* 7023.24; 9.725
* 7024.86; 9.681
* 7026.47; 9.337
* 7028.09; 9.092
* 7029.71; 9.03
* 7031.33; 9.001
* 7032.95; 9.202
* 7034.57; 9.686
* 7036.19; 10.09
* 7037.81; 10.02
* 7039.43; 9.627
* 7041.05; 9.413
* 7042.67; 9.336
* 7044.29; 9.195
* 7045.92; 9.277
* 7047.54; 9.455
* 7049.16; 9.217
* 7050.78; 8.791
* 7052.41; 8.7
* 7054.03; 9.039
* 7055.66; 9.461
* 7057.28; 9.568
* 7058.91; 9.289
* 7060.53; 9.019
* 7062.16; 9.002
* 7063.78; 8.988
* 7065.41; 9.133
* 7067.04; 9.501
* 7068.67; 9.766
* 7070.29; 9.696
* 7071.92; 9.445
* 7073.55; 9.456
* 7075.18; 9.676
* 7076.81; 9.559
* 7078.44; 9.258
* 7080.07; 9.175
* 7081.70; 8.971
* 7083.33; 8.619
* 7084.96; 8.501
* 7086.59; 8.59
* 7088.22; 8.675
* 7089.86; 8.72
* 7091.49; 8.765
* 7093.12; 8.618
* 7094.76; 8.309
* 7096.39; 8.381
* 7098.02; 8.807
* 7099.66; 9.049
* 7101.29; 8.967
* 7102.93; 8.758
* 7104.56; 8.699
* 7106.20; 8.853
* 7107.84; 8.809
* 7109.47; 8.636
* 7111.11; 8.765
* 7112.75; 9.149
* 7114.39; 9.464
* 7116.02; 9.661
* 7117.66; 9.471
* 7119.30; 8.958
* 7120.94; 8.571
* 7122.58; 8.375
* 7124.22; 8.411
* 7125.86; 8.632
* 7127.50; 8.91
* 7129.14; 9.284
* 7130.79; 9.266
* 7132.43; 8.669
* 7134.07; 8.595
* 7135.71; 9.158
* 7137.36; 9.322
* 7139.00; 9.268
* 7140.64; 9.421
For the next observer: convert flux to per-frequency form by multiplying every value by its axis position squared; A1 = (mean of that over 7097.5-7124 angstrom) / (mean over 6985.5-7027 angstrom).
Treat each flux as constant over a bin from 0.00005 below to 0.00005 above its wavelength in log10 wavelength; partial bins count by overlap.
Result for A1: 1.0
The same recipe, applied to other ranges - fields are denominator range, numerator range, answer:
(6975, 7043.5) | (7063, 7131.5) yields 0.96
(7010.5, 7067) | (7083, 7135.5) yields 0.97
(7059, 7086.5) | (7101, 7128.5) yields 0.98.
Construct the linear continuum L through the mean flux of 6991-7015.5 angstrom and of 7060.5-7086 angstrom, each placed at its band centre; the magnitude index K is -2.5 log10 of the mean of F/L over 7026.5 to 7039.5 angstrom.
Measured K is 0.003 mag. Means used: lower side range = 9.65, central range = 9.45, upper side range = 9.24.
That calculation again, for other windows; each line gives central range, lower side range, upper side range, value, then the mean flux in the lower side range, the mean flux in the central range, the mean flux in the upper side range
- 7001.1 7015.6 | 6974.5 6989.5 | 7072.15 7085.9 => 0.08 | 10.1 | 9.16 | 9.16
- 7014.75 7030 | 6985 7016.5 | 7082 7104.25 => 0.01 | 9.58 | 9.24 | 8.68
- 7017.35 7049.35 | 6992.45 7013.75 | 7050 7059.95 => -0.01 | 9.74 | 9.43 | 9.14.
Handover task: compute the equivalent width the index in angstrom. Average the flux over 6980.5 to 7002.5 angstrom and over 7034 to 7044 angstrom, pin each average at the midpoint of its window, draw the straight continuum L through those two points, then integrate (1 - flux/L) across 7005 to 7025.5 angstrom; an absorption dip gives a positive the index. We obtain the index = 1.4 angstrom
